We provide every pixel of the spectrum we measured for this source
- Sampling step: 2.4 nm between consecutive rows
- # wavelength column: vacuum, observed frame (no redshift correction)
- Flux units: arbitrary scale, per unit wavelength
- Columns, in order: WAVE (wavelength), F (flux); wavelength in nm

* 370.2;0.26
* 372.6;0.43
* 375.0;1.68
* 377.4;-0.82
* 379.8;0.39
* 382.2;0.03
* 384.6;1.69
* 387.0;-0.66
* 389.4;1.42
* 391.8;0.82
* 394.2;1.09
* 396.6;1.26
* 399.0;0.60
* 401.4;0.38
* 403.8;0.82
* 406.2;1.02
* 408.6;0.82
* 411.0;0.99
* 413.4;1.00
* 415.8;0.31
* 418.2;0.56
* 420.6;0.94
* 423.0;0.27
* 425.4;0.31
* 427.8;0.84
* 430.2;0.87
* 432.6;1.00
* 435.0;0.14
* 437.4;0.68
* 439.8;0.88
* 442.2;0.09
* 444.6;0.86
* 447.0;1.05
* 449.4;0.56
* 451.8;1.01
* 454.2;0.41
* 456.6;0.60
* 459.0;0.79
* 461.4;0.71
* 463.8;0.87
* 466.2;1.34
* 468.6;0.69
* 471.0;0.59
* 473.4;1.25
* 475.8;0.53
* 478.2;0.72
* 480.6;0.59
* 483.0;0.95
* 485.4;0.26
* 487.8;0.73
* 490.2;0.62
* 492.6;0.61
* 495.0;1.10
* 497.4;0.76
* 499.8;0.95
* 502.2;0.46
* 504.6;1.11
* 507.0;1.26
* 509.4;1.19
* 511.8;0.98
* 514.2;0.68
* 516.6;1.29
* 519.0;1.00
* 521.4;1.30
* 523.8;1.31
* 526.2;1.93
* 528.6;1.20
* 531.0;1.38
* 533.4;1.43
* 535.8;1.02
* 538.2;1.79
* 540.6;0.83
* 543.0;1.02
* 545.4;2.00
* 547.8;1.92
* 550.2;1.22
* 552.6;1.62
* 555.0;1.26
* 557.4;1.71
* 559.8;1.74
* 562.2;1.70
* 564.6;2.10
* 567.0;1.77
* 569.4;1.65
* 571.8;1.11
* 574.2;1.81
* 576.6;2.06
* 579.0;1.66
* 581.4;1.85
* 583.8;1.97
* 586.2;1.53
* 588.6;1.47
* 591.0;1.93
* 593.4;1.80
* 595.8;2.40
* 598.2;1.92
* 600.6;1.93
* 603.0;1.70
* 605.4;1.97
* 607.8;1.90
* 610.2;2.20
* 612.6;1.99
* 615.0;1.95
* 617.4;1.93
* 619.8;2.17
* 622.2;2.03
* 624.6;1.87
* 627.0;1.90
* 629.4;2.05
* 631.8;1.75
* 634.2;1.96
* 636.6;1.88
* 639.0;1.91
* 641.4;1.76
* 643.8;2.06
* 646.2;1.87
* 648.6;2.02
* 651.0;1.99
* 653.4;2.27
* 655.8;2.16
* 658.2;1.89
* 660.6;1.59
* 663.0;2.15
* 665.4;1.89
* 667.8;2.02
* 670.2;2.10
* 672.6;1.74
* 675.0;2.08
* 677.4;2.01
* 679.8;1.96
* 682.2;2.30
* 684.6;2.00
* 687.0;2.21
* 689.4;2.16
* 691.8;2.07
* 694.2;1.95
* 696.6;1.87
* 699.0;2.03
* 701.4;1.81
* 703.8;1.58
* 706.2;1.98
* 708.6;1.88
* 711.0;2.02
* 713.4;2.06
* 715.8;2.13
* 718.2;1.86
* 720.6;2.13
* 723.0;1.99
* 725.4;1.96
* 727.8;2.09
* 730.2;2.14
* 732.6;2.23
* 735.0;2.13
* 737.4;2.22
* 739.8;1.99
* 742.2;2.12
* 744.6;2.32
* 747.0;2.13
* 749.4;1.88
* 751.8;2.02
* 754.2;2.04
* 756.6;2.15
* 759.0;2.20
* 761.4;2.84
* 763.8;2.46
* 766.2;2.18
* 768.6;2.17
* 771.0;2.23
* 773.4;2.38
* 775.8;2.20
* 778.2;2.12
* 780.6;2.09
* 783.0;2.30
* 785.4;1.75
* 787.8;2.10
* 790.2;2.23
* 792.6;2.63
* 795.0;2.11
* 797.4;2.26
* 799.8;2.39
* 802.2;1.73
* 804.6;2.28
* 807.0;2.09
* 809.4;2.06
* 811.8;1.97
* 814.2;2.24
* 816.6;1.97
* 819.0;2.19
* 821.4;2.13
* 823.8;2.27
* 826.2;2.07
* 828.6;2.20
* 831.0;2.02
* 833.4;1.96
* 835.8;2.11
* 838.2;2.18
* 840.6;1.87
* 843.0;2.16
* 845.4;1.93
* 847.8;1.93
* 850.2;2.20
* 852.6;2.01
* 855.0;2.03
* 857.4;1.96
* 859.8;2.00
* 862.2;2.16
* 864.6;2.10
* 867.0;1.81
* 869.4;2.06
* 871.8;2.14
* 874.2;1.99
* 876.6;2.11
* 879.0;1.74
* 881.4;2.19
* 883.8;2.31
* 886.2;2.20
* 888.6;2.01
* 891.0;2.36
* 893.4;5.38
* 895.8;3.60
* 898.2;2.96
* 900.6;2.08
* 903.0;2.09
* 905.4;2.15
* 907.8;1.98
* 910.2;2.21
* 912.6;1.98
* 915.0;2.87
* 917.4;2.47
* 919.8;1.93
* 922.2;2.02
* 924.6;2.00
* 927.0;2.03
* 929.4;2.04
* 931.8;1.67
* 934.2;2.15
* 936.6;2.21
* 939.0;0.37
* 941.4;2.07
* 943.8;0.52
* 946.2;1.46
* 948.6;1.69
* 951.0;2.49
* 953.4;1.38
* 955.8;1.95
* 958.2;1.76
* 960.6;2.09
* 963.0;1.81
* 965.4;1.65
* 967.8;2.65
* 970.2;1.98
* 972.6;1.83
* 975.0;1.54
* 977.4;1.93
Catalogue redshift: 0.36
